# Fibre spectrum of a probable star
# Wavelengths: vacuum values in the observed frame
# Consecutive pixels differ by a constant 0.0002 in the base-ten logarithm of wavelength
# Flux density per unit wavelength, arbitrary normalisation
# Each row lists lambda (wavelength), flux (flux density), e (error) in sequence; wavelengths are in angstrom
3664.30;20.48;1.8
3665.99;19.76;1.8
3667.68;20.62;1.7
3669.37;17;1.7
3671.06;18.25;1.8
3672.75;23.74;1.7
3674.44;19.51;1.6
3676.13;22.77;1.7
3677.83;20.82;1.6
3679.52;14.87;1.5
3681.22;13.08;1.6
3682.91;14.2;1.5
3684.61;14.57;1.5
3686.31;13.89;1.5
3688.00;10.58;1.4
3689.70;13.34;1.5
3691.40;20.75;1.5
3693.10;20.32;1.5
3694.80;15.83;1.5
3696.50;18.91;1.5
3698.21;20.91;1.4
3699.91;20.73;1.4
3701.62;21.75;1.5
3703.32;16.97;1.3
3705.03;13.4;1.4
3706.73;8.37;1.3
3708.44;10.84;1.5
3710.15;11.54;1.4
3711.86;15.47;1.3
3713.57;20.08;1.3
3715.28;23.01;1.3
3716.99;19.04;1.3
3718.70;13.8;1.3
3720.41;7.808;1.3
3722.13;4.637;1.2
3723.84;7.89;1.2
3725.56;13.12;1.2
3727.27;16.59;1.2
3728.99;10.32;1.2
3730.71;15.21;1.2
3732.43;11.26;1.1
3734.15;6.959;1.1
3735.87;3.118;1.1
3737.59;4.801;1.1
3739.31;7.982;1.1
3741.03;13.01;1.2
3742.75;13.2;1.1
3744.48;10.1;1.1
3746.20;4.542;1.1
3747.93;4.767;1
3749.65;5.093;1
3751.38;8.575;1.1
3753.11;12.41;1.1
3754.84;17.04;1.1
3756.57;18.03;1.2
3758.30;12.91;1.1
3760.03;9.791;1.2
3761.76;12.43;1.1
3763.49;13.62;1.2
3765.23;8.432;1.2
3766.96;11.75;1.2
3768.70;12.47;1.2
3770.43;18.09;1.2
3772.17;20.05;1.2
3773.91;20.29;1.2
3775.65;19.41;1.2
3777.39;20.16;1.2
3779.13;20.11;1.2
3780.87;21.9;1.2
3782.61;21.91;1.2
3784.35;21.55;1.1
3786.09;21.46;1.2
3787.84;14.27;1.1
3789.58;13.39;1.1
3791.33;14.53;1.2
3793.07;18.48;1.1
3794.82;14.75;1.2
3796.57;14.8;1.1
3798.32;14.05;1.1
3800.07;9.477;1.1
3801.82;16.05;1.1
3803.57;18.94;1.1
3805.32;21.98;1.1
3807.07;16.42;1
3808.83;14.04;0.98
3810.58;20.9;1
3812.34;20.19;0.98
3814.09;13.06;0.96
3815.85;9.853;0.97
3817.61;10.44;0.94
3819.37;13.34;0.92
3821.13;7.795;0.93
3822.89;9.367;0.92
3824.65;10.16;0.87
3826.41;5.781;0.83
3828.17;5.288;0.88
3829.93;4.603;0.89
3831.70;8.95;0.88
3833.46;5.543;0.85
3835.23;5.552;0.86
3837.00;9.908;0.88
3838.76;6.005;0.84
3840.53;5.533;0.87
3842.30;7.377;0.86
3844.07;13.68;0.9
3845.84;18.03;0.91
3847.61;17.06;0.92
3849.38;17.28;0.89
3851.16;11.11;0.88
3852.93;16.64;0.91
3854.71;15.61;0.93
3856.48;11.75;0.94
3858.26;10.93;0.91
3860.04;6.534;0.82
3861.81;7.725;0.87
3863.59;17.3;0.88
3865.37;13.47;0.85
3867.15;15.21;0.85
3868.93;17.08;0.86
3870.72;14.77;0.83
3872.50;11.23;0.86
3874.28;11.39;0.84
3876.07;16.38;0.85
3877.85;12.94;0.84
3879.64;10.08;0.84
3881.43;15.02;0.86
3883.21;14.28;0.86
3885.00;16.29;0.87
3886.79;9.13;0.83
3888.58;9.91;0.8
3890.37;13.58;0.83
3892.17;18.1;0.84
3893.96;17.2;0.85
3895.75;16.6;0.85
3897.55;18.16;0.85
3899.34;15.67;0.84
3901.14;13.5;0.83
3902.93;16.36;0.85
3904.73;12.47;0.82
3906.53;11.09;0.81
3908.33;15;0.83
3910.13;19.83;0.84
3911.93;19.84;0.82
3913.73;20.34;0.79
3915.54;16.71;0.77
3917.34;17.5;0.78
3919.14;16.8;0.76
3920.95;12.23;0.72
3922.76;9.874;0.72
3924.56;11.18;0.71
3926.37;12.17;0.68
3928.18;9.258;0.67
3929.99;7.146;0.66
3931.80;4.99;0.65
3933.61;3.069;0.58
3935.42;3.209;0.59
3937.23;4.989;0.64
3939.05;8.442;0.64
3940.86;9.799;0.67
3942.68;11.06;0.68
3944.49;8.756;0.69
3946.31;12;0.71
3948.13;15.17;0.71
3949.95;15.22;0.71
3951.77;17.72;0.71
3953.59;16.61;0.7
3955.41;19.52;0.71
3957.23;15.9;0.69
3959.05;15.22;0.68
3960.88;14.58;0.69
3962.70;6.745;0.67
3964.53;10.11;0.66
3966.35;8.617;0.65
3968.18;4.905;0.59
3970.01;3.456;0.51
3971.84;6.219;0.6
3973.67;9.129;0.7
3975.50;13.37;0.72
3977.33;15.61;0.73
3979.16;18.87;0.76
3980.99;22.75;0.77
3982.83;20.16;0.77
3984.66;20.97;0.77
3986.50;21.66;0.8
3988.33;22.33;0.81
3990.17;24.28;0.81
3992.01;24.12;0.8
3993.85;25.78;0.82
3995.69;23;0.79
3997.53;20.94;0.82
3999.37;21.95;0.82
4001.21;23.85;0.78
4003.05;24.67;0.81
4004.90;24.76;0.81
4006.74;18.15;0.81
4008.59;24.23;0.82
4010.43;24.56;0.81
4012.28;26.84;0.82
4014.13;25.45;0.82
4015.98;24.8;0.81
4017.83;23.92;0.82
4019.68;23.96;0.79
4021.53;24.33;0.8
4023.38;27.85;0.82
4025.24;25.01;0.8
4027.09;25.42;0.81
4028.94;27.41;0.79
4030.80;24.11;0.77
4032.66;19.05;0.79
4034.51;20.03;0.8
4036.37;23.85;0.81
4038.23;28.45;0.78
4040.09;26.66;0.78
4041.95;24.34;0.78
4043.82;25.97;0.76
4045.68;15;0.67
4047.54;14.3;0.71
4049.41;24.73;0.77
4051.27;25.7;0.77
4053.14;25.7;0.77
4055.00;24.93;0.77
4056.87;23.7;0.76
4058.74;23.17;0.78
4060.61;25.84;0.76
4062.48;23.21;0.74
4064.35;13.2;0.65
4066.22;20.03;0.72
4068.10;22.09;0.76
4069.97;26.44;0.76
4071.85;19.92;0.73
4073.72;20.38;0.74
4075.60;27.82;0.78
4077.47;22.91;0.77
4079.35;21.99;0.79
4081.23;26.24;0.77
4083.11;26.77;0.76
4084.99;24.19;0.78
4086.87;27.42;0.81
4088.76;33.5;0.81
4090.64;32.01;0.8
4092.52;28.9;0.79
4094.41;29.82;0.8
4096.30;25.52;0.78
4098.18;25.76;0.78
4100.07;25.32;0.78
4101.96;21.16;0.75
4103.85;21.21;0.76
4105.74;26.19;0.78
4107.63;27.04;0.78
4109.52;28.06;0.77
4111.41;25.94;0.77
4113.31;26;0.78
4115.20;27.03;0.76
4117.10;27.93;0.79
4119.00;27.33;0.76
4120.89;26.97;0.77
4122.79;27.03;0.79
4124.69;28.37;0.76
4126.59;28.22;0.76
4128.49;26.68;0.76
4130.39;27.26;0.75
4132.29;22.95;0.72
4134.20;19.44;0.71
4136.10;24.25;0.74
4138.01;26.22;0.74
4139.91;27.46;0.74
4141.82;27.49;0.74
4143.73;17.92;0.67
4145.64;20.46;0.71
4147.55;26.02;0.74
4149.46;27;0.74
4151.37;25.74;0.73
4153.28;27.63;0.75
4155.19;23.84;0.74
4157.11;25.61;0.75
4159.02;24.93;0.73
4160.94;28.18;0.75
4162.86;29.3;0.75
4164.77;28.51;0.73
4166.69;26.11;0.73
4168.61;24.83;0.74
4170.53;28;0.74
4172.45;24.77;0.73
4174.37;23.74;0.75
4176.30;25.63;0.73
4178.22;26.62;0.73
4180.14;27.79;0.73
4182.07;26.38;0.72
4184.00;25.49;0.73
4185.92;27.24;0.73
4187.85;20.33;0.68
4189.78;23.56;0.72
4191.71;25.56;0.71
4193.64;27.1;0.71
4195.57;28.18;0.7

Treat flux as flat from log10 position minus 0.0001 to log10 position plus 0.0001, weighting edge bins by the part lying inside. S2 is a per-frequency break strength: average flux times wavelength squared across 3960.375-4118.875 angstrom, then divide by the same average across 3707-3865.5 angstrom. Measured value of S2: 1.99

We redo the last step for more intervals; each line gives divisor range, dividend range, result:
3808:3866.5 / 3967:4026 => 1.99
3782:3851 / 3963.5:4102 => 1.92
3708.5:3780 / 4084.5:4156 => 2.50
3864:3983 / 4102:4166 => 2.20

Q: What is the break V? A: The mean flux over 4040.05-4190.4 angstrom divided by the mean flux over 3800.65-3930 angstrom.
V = 1.91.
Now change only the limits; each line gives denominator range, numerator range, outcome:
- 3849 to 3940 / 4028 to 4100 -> 1.86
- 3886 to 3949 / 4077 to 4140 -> 2.09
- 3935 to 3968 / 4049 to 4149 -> 2.12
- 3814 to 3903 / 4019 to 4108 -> 2.01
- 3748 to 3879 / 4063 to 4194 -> 1.89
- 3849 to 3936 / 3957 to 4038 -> 1.50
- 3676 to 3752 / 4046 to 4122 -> 1.88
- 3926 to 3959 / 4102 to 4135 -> 2.38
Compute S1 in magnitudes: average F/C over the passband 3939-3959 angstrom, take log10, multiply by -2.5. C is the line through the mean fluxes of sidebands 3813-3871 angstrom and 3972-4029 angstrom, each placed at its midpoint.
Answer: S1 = 0.32 mag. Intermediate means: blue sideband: 11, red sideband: 22.3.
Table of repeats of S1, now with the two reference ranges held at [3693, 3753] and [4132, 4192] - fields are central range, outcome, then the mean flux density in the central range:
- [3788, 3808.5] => -0.069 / 15.6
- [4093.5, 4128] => -0.112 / 26.4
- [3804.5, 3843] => 0.403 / 10.5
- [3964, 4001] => 0.177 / 17.1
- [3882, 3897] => 0.195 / 14.5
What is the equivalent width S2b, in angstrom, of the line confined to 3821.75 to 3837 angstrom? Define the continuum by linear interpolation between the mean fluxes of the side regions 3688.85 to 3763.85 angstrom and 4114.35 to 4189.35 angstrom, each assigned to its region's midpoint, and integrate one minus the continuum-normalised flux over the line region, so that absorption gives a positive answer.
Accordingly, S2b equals 8.5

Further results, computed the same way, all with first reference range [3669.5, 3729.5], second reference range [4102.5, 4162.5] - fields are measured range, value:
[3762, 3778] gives 1.5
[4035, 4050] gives 0.5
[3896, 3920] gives 4.9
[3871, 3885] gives 4.6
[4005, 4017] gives -0.6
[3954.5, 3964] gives 3.3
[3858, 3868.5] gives 4.0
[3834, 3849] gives 6.7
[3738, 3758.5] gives 7.9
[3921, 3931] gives 5.2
